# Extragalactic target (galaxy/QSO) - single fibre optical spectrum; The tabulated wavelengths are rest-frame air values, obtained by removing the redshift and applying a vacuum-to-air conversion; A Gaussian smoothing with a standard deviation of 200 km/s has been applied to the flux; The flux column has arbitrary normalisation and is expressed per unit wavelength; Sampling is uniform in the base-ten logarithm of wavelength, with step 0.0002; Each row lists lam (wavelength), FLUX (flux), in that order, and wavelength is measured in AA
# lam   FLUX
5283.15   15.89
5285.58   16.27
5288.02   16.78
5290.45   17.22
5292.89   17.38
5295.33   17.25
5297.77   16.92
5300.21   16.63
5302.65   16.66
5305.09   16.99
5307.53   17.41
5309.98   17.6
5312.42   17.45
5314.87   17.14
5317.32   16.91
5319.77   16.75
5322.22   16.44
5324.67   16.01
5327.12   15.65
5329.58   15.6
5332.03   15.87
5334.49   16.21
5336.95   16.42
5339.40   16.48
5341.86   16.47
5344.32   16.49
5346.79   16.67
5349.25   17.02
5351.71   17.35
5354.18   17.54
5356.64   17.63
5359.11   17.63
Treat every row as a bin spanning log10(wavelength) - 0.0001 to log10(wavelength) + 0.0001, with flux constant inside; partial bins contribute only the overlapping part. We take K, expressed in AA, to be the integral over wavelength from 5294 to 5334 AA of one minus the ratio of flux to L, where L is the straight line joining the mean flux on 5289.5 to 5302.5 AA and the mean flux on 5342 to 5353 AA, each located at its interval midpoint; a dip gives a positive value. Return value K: 0.6 AA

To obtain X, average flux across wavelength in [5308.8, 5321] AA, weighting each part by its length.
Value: 17.2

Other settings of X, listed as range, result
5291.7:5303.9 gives 17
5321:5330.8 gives 15.9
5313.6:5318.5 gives 17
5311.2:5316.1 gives 17.3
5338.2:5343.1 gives 16.5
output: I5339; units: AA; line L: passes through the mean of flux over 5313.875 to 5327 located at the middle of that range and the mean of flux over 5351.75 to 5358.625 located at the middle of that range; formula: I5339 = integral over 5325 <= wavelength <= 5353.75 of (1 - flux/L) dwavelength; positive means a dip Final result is 1.2 AA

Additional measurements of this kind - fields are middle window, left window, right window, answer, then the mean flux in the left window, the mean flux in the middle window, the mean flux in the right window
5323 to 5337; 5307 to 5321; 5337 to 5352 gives 0.8 AA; 17.2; 15.9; 16.7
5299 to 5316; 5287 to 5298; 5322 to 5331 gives -0.6 AA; 17.1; 17.1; 15.9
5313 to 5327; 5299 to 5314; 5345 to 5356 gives 0.4 AA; 17.1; 16.6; 17.1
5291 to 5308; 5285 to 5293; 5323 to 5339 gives -0.4 AA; 16.9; 17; 16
